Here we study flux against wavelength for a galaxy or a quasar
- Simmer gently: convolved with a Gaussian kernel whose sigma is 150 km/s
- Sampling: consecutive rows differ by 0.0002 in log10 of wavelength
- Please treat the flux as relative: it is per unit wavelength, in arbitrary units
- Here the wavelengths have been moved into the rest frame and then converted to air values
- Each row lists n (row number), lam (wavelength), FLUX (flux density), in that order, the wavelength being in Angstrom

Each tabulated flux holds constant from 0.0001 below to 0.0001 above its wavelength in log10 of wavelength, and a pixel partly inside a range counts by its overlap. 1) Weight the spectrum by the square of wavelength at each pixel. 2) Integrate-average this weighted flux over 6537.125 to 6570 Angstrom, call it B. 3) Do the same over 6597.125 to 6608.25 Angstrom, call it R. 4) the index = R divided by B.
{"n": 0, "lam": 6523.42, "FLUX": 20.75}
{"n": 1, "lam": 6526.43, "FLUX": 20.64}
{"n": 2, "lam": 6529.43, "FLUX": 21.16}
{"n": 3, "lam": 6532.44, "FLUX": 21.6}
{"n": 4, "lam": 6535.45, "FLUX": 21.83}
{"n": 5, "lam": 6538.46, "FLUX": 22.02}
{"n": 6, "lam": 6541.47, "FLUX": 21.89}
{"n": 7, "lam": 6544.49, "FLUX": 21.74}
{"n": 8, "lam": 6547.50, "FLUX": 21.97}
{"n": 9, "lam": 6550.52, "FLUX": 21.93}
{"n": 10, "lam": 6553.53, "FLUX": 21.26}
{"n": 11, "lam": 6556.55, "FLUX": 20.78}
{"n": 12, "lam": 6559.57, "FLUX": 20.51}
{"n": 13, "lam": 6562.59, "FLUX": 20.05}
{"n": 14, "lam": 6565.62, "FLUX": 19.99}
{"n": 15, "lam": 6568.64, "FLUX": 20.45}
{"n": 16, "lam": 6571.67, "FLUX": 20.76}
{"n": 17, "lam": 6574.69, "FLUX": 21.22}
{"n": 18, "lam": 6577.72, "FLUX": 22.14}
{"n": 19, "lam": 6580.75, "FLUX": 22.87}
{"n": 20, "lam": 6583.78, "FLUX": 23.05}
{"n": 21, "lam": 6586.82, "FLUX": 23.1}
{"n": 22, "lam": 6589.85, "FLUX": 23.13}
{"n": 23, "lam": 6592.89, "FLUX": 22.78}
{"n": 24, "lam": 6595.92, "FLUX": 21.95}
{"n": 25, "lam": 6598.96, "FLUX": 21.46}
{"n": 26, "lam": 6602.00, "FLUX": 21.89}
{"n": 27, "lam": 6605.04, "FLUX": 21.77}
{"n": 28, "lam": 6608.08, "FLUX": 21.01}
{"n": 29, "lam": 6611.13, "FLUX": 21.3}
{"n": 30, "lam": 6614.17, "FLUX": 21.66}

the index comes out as 1.04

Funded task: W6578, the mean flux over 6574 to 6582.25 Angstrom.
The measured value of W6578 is 22.2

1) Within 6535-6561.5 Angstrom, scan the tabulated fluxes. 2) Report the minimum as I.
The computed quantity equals 20.51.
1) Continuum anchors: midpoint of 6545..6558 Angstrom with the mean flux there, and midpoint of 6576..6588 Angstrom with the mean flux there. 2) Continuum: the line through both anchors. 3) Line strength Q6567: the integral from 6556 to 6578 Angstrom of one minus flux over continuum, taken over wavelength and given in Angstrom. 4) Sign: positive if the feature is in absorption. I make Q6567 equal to 1.5 Angstrom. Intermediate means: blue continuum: 21.5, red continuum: 22.7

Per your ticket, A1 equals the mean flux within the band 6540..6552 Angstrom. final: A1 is 21.9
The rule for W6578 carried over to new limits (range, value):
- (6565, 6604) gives 22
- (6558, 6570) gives 20.2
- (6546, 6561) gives 21.3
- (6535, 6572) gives 21.2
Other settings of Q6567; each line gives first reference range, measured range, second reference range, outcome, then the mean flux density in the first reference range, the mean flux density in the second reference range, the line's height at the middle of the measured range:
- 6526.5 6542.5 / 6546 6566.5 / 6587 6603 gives 0.9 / 21.6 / 22.3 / 21.9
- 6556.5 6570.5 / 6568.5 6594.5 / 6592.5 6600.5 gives -1.3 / 20.3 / 22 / 21.2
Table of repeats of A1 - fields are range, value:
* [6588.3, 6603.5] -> 22.3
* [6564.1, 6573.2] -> 20.4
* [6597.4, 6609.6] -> 21.5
